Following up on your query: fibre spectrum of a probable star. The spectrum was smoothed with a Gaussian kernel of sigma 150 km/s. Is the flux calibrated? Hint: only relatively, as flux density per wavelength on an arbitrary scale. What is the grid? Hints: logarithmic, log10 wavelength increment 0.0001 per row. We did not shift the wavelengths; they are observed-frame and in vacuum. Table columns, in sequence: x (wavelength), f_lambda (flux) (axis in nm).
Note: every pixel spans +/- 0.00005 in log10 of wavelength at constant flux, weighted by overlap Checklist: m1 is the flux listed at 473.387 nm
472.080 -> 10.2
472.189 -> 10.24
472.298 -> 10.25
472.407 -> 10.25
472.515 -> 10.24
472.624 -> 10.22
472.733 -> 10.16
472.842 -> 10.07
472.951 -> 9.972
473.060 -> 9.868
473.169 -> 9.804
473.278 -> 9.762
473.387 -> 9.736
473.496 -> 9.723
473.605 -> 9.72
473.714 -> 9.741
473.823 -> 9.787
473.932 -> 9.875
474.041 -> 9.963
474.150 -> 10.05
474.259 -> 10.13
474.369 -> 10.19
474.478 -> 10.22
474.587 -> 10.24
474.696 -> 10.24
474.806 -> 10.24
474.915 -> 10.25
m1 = 9.736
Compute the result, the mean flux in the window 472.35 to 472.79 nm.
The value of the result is 10.2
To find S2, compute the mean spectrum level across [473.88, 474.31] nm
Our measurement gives 10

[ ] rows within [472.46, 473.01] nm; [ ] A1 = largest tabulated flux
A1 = 10.24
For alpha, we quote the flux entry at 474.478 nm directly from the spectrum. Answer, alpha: 10.22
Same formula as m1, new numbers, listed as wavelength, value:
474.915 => 10.25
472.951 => 9.972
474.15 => 10.05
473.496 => 9.723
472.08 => 10.2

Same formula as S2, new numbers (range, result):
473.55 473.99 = 9.79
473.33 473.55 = 9.73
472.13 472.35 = 10.2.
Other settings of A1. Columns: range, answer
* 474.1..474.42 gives 10.19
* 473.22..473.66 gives 9.762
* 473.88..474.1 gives 9.963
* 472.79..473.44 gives 10.07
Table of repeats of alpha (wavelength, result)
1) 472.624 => 10.22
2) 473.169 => 9.804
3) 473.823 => 9.787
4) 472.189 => 10.24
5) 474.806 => 10.24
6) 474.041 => 9.963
